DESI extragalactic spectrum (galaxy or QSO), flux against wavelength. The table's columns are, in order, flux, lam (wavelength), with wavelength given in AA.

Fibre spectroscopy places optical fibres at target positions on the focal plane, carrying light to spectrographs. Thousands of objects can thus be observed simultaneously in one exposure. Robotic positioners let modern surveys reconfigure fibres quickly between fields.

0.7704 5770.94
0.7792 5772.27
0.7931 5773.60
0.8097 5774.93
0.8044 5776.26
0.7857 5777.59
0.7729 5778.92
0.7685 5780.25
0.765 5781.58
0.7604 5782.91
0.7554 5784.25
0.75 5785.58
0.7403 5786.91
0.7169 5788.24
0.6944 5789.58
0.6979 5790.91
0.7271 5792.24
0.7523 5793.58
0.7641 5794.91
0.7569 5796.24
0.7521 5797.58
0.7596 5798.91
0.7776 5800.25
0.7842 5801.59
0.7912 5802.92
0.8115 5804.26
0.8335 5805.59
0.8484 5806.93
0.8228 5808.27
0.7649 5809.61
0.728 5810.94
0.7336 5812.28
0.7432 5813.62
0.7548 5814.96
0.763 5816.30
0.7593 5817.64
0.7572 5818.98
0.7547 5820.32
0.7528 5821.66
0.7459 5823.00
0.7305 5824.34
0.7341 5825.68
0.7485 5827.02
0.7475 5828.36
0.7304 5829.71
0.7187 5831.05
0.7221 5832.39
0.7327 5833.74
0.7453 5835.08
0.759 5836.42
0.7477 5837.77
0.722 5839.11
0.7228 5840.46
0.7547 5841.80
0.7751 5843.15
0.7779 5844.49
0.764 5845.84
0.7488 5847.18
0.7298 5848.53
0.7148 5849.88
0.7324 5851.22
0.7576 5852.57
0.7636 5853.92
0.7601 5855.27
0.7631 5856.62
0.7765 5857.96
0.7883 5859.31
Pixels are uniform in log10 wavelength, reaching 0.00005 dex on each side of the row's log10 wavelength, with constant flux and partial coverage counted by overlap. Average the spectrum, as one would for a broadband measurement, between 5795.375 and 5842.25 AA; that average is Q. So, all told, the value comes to 0.757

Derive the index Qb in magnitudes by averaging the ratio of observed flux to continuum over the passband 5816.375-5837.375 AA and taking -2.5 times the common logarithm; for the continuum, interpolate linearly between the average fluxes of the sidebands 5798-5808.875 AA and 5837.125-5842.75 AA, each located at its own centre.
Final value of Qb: 0.03 mag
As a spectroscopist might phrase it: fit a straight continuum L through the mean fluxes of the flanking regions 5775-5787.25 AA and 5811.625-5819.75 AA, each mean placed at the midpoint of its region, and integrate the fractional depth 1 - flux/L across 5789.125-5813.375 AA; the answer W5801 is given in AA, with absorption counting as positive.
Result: -0.3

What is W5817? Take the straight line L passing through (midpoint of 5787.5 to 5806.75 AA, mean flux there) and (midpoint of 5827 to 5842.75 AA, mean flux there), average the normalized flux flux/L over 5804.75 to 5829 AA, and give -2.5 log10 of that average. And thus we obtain -0.02 mag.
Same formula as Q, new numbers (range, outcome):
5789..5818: 0.765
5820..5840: 0.739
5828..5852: 0.741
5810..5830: 0.746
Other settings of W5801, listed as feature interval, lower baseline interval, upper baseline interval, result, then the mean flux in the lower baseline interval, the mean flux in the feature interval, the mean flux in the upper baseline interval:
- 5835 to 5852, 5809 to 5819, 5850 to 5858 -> 0.18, 0.75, 0.746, 0.755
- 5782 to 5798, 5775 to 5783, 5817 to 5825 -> 0.69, 0.78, 0.739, 0.75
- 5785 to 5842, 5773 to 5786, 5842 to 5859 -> 1.08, 0.777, 0.752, 0.756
